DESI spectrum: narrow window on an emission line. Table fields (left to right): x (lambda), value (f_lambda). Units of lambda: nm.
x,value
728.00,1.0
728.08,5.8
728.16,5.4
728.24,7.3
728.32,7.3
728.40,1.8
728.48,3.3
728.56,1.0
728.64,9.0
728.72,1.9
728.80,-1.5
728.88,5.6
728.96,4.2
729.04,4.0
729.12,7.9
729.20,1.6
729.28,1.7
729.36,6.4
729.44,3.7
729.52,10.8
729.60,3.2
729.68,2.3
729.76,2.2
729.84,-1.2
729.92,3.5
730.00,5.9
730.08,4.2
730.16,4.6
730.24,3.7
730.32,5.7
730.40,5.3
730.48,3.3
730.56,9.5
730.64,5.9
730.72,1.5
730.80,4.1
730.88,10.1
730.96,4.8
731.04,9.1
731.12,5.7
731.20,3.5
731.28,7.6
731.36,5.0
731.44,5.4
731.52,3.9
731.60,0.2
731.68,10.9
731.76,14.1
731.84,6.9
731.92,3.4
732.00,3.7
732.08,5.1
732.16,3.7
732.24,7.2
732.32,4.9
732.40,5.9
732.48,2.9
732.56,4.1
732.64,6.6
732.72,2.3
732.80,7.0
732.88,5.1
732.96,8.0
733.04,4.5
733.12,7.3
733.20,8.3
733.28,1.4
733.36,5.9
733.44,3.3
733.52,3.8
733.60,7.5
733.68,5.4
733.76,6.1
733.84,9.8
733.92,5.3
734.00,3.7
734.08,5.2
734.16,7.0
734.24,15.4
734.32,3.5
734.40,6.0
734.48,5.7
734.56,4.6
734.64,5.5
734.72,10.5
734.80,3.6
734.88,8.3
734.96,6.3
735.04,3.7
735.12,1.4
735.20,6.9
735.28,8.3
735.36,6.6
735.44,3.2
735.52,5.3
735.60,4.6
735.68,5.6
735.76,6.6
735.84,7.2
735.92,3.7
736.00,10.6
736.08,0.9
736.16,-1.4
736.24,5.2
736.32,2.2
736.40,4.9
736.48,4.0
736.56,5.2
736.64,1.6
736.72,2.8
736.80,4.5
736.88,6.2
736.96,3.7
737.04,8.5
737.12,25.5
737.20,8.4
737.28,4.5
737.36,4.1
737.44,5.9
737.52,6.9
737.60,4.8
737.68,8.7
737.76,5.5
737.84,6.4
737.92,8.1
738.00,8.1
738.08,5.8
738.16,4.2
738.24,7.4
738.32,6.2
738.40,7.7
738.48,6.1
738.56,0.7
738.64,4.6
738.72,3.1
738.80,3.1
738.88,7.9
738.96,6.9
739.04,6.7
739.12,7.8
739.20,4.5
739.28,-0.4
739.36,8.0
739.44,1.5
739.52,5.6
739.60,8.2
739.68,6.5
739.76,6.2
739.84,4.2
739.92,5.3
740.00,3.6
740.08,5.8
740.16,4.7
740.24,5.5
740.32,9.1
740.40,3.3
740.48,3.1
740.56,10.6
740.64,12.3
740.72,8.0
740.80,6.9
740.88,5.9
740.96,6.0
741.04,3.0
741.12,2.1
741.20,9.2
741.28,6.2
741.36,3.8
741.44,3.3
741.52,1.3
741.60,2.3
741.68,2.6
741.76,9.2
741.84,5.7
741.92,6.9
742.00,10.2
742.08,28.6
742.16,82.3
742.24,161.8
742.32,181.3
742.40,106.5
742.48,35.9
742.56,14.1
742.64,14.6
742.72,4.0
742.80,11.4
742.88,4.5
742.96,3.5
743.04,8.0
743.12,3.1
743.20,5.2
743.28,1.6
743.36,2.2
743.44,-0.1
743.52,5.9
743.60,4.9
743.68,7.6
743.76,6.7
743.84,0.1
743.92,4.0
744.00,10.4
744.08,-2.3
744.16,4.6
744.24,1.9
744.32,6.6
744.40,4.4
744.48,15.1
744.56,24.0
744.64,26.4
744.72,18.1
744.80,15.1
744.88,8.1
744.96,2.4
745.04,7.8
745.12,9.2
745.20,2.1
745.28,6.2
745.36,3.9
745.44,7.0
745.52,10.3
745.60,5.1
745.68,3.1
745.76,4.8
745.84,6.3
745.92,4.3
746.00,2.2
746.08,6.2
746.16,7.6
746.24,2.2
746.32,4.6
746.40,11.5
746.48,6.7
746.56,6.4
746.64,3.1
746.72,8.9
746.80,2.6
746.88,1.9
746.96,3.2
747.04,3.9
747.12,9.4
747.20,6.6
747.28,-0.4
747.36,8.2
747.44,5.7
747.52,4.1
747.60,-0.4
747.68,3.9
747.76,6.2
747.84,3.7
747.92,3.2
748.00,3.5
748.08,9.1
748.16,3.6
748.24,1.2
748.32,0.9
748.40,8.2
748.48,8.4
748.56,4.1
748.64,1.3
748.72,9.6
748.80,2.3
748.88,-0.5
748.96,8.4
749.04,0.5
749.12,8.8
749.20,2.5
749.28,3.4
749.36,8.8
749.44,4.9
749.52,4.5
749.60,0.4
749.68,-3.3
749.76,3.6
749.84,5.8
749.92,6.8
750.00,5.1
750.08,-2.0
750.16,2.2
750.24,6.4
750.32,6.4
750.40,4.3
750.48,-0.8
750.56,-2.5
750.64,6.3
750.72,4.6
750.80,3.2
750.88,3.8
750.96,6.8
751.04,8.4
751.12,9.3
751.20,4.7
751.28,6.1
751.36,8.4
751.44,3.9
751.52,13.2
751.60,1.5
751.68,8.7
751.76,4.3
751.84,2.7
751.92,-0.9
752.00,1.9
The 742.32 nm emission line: H-alpha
